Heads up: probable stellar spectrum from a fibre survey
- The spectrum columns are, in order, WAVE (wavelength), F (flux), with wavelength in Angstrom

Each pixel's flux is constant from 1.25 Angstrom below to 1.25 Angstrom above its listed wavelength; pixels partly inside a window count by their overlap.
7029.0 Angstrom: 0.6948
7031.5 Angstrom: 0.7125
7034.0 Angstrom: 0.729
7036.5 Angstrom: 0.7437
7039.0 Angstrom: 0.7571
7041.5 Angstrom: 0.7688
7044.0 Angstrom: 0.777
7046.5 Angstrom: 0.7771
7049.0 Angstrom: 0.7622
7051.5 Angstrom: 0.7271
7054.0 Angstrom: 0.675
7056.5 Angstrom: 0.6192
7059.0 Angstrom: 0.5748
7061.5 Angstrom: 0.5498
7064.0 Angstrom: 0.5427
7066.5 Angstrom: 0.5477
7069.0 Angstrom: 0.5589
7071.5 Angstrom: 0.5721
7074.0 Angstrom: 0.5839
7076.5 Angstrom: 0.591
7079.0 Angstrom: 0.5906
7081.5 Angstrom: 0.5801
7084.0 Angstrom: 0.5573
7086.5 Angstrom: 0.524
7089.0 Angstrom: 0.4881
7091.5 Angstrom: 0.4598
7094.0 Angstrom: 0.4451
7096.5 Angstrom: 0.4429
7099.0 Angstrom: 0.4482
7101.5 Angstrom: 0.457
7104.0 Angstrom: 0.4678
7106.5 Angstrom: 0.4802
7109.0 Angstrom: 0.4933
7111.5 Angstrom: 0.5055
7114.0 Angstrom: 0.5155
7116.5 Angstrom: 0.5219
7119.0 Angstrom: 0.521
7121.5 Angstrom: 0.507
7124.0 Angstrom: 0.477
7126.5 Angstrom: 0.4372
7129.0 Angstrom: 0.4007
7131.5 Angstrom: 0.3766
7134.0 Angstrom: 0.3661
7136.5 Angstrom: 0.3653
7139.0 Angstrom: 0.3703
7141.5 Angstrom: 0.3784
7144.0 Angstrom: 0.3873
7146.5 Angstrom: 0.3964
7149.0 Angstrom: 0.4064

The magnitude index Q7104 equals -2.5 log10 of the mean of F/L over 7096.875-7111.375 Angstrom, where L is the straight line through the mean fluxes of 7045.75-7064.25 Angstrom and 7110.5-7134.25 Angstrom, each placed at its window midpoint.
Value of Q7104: 0.10 mag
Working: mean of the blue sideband 0.656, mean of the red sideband 0.466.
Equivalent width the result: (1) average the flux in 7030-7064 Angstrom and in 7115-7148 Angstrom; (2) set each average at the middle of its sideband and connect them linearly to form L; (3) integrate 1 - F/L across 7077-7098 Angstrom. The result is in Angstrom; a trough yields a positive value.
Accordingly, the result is 2.07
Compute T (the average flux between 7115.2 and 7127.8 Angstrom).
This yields 0.493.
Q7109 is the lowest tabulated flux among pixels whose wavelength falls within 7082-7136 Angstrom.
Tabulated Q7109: 0.3661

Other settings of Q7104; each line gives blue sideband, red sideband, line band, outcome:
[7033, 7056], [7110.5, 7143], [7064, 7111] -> 0.13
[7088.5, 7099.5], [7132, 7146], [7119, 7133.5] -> -0.11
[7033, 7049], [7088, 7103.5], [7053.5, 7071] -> 0.12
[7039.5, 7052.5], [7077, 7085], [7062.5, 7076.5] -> 0.13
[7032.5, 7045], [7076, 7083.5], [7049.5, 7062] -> 0.07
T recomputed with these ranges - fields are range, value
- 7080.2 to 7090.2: 0.538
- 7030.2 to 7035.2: 0.72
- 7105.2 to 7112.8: 0.493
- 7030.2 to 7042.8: 0.742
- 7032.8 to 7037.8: 0.737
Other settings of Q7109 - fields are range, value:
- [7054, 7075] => 0.5427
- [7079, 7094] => 0.4451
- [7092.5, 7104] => 0.4429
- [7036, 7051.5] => 0.7271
